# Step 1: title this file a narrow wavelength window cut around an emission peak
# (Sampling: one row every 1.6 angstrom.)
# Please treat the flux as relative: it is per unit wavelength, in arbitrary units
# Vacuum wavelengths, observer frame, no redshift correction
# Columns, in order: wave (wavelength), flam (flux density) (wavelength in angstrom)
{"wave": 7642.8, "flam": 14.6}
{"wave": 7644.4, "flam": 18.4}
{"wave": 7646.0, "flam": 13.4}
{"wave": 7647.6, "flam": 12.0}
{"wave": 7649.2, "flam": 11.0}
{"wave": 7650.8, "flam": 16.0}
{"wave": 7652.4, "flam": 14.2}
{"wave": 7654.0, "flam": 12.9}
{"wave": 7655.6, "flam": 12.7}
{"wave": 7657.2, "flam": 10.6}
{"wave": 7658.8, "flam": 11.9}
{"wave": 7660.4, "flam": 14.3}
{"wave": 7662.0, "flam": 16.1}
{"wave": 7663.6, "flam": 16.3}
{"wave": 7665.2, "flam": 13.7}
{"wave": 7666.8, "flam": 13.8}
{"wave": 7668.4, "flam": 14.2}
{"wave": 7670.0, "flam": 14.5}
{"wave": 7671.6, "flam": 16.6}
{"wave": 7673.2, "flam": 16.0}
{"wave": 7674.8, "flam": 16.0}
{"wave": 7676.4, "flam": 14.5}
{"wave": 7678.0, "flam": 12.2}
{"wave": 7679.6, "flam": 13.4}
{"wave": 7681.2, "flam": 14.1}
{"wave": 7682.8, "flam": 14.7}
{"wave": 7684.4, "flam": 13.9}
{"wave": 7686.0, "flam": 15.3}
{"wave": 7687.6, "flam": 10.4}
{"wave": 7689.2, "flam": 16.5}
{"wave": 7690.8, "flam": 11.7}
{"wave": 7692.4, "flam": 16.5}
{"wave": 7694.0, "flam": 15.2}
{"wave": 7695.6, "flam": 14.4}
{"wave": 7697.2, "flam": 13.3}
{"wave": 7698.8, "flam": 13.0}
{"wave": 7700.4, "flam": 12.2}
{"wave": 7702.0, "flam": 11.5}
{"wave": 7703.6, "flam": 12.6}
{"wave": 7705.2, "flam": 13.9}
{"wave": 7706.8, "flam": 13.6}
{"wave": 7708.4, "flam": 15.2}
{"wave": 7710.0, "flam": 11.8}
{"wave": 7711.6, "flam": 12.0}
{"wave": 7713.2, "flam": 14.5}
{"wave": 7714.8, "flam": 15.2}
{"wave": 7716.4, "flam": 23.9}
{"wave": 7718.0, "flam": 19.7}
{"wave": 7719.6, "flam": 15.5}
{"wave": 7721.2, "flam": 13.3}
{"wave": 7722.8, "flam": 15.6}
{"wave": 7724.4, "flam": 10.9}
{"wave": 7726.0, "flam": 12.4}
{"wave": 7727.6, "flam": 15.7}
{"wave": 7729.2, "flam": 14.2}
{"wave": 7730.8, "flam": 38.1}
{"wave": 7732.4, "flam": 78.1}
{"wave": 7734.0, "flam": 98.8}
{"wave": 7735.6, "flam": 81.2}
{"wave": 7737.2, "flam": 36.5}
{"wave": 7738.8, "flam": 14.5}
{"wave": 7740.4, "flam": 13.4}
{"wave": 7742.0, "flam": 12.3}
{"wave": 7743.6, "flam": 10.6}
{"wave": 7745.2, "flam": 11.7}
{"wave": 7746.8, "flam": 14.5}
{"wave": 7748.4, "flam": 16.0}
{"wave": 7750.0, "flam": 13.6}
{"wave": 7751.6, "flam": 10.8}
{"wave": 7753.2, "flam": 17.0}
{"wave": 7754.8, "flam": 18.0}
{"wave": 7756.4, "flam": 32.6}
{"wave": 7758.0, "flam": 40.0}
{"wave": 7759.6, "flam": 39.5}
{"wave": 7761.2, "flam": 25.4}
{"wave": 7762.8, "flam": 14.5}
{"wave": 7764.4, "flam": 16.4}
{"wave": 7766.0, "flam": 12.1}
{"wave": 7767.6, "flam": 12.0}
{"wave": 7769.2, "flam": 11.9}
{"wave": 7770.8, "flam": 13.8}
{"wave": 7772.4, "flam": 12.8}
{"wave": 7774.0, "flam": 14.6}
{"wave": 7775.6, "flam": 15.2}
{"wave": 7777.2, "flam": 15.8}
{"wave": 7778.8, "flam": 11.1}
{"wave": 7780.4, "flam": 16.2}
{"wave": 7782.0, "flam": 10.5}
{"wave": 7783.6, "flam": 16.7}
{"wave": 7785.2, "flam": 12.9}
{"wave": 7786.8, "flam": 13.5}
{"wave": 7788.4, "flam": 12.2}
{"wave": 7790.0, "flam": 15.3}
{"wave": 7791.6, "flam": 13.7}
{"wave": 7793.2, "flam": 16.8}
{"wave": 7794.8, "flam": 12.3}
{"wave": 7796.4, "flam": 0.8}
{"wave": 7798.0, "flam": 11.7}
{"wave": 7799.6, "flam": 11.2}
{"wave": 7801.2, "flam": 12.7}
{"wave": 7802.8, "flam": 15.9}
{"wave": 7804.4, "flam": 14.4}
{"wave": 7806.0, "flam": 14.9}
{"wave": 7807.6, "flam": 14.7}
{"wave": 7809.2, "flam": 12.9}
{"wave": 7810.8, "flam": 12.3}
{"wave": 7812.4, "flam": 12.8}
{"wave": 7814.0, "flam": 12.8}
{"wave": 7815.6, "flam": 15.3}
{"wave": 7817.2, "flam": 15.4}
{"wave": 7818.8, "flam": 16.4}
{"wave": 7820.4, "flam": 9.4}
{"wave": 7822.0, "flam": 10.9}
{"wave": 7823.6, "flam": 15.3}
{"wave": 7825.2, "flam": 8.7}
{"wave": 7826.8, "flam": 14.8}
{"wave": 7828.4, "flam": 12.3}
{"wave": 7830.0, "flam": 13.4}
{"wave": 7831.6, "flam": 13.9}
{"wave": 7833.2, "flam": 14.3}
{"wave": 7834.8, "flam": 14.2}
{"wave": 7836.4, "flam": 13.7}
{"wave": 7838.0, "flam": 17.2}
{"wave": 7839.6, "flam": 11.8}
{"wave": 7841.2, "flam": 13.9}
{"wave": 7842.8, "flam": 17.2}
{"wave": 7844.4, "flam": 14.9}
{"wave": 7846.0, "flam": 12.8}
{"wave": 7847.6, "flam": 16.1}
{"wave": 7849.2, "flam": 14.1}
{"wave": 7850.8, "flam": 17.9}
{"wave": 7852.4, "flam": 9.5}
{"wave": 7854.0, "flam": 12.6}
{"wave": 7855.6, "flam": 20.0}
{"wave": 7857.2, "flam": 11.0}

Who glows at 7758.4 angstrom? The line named [N II]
